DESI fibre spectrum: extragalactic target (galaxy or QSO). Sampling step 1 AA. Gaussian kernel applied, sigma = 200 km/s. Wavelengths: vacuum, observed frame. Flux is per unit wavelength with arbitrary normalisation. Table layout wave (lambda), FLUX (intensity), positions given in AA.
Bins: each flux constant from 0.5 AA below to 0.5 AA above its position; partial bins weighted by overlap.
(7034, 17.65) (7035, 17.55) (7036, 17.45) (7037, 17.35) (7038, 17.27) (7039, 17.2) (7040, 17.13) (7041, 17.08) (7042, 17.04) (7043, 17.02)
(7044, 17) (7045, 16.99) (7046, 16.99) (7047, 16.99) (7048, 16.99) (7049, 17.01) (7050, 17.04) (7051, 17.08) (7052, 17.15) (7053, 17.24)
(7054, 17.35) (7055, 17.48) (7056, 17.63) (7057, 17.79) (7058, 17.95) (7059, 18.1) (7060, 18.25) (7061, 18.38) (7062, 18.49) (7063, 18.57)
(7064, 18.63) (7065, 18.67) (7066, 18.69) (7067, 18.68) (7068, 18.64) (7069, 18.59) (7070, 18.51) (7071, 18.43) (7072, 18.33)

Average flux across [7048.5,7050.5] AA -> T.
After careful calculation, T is 17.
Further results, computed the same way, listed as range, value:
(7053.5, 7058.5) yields 17.6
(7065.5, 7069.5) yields 18.7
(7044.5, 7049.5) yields 17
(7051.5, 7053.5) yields 17.2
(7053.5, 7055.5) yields 17.4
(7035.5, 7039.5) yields 17.3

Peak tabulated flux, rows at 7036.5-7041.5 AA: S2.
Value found 17.35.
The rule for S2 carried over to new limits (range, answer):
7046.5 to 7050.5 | 17.04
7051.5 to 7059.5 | 18.1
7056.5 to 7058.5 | 17.95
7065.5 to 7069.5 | 18.69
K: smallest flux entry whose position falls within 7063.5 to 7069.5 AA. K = 18.59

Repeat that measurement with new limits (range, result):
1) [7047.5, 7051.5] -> 16.99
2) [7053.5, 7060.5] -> 17.35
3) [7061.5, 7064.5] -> 18.49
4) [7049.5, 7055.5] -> 17.04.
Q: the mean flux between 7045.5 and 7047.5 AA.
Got 17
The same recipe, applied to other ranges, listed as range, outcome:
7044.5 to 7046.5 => 17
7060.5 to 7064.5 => 18.5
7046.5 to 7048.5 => 17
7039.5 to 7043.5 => 17.1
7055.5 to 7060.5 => 17.9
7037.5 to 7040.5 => 17.2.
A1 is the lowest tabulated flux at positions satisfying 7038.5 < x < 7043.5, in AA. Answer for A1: 17.02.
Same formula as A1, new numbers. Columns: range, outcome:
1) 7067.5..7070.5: 18.51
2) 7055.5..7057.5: 17.63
